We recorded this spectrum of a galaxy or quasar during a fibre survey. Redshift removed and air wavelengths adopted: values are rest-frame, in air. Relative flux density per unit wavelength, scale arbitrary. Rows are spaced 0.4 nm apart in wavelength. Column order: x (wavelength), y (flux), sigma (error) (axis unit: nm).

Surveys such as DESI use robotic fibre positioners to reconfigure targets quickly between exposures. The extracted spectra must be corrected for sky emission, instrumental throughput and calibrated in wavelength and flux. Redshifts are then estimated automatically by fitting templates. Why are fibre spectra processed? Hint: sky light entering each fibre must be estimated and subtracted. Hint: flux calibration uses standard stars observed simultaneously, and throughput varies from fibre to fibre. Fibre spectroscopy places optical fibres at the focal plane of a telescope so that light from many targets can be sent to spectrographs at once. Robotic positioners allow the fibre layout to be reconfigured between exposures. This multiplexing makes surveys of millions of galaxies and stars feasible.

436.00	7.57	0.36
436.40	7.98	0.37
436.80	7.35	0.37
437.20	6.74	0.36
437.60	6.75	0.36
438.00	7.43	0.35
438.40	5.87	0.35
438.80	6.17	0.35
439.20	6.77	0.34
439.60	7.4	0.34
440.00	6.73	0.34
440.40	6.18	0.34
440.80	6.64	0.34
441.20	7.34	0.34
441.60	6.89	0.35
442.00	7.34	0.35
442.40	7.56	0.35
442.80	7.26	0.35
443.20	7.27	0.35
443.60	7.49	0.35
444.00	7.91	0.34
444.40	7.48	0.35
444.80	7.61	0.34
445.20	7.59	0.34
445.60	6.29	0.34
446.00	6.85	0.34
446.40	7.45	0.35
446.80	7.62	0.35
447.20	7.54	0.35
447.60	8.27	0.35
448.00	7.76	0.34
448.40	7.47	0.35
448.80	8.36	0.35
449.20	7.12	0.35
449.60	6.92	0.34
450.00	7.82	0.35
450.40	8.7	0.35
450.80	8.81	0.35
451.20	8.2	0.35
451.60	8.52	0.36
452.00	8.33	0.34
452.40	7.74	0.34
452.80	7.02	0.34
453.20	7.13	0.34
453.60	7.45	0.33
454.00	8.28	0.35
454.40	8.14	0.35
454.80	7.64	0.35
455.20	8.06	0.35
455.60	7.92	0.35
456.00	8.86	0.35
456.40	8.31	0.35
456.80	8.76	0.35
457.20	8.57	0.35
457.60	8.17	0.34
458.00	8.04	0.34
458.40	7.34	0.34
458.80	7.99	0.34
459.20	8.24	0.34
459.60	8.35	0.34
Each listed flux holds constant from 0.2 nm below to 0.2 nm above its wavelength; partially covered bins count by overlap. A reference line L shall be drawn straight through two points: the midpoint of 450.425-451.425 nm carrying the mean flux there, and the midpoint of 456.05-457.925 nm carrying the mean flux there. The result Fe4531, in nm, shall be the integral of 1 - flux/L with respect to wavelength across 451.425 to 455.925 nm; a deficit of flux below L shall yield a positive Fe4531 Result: 0.34 nm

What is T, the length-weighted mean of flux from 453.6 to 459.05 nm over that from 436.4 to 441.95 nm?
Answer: 1.19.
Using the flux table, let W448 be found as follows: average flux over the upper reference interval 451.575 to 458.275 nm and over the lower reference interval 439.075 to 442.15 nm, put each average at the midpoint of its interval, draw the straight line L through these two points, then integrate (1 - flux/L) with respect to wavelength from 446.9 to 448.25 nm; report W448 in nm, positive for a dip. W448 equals -0.07 nm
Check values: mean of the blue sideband 6.91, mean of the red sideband 8.04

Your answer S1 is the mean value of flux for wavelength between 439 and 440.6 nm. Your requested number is 6.77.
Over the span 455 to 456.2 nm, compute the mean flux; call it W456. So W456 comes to 8.28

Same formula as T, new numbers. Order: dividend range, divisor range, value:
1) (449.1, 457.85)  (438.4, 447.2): 1.13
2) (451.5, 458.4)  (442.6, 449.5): 1.07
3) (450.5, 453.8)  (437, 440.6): 1.19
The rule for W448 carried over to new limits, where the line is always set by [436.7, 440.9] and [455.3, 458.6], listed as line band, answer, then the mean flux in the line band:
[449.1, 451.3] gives -0.08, 7.95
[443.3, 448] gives -0.12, 7.47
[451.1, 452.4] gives -0.08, 8.27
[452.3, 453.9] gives 0.11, 7.37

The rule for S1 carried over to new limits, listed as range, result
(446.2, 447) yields 7.53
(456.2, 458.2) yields 8.37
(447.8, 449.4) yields 7.68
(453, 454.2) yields 7.62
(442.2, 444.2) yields 7.5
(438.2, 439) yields 6.02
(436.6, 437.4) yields 7.04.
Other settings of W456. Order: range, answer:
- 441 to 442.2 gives 7.19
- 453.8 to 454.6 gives 8.21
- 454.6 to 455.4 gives 7.85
